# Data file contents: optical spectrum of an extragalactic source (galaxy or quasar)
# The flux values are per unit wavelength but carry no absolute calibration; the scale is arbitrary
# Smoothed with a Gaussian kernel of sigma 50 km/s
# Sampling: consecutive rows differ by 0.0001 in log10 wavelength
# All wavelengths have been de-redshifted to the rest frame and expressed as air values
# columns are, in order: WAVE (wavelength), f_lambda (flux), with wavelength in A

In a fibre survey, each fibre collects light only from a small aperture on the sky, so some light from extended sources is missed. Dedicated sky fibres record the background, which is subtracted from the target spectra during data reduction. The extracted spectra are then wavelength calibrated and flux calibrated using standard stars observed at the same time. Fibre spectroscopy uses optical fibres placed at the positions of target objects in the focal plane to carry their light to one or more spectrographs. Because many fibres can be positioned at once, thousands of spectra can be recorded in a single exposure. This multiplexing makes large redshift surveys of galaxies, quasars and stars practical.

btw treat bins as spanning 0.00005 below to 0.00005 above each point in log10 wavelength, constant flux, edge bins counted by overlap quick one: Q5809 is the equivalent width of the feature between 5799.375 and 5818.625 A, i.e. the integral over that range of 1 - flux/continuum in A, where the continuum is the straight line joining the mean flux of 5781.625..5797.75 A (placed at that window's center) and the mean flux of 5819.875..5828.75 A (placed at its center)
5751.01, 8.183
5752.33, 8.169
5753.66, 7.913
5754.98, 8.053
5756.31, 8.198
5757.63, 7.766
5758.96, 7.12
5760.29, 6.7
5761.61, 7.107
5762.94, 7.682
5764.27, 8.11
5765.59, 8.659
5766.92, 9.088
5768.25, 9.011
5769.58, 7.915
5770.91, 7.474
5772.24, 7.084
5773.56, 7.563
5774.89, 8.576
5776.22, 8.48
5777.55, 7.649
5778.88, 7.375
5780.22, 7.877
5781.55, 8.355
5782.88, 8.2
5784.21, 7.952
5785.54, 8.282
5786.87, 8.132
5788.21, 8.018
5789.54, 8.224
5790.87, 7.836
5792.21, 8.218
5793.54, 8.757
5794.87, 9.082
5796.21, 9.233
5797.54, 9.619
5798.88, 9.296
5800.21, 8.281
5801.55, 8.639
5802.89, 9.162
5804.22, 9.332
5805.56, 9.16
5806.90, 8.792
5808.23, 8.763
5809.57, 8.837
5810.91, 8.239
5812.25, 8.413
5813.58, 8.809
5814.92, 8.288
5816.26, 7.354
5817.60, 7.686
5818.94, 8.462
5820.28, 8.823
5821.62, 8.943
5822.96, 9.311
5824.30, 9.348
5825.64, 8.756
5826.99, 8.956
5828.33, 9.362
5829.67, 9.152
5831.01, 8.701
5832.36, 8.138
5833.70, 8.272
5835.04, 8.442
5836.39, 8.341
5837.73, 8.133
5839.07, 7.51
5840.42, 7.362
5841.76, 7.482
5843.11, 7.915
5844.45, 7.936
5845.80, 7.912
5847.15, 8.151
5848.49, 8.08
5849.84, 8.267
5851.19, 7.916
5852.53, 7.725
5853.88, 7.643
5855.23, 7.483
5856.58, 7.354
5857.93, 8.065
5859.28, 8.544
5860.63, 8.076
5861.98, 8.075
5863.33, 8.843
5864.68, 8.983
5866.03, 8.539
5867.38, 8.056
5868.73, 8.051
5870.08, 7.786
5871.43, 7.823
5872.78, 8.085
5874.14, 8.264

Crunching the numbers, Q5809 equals 0.5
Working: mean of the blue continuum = 8.43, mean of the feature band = 8.56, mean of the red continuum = 9.07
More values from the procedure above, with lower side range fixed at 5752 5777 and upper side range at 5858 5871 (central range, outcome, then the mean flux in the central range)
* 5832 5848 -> 0.49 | 7.97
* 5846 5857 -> 0.55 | 7.84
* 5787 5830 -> -3.28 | 8.71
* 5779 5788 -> -0.09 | 8.07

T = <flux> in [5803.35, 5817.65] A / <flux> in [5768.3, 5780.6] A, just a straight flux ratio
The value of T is 1.09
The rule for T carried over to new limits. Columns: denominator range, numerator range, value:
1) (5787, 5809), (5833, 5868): 0.92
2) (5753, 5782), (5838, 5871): 1.01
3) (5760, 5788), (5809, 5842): 1.06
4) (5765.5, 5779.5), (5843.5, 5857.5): 0.97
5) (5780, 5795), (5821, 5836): 1.07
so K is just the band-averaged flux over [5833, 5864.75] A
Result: 8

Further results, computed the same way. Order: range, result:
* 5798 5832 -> 8.75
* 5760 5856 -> 8.31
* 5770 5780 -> 7.75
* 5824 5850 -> 8.3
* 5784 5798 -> 8.49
